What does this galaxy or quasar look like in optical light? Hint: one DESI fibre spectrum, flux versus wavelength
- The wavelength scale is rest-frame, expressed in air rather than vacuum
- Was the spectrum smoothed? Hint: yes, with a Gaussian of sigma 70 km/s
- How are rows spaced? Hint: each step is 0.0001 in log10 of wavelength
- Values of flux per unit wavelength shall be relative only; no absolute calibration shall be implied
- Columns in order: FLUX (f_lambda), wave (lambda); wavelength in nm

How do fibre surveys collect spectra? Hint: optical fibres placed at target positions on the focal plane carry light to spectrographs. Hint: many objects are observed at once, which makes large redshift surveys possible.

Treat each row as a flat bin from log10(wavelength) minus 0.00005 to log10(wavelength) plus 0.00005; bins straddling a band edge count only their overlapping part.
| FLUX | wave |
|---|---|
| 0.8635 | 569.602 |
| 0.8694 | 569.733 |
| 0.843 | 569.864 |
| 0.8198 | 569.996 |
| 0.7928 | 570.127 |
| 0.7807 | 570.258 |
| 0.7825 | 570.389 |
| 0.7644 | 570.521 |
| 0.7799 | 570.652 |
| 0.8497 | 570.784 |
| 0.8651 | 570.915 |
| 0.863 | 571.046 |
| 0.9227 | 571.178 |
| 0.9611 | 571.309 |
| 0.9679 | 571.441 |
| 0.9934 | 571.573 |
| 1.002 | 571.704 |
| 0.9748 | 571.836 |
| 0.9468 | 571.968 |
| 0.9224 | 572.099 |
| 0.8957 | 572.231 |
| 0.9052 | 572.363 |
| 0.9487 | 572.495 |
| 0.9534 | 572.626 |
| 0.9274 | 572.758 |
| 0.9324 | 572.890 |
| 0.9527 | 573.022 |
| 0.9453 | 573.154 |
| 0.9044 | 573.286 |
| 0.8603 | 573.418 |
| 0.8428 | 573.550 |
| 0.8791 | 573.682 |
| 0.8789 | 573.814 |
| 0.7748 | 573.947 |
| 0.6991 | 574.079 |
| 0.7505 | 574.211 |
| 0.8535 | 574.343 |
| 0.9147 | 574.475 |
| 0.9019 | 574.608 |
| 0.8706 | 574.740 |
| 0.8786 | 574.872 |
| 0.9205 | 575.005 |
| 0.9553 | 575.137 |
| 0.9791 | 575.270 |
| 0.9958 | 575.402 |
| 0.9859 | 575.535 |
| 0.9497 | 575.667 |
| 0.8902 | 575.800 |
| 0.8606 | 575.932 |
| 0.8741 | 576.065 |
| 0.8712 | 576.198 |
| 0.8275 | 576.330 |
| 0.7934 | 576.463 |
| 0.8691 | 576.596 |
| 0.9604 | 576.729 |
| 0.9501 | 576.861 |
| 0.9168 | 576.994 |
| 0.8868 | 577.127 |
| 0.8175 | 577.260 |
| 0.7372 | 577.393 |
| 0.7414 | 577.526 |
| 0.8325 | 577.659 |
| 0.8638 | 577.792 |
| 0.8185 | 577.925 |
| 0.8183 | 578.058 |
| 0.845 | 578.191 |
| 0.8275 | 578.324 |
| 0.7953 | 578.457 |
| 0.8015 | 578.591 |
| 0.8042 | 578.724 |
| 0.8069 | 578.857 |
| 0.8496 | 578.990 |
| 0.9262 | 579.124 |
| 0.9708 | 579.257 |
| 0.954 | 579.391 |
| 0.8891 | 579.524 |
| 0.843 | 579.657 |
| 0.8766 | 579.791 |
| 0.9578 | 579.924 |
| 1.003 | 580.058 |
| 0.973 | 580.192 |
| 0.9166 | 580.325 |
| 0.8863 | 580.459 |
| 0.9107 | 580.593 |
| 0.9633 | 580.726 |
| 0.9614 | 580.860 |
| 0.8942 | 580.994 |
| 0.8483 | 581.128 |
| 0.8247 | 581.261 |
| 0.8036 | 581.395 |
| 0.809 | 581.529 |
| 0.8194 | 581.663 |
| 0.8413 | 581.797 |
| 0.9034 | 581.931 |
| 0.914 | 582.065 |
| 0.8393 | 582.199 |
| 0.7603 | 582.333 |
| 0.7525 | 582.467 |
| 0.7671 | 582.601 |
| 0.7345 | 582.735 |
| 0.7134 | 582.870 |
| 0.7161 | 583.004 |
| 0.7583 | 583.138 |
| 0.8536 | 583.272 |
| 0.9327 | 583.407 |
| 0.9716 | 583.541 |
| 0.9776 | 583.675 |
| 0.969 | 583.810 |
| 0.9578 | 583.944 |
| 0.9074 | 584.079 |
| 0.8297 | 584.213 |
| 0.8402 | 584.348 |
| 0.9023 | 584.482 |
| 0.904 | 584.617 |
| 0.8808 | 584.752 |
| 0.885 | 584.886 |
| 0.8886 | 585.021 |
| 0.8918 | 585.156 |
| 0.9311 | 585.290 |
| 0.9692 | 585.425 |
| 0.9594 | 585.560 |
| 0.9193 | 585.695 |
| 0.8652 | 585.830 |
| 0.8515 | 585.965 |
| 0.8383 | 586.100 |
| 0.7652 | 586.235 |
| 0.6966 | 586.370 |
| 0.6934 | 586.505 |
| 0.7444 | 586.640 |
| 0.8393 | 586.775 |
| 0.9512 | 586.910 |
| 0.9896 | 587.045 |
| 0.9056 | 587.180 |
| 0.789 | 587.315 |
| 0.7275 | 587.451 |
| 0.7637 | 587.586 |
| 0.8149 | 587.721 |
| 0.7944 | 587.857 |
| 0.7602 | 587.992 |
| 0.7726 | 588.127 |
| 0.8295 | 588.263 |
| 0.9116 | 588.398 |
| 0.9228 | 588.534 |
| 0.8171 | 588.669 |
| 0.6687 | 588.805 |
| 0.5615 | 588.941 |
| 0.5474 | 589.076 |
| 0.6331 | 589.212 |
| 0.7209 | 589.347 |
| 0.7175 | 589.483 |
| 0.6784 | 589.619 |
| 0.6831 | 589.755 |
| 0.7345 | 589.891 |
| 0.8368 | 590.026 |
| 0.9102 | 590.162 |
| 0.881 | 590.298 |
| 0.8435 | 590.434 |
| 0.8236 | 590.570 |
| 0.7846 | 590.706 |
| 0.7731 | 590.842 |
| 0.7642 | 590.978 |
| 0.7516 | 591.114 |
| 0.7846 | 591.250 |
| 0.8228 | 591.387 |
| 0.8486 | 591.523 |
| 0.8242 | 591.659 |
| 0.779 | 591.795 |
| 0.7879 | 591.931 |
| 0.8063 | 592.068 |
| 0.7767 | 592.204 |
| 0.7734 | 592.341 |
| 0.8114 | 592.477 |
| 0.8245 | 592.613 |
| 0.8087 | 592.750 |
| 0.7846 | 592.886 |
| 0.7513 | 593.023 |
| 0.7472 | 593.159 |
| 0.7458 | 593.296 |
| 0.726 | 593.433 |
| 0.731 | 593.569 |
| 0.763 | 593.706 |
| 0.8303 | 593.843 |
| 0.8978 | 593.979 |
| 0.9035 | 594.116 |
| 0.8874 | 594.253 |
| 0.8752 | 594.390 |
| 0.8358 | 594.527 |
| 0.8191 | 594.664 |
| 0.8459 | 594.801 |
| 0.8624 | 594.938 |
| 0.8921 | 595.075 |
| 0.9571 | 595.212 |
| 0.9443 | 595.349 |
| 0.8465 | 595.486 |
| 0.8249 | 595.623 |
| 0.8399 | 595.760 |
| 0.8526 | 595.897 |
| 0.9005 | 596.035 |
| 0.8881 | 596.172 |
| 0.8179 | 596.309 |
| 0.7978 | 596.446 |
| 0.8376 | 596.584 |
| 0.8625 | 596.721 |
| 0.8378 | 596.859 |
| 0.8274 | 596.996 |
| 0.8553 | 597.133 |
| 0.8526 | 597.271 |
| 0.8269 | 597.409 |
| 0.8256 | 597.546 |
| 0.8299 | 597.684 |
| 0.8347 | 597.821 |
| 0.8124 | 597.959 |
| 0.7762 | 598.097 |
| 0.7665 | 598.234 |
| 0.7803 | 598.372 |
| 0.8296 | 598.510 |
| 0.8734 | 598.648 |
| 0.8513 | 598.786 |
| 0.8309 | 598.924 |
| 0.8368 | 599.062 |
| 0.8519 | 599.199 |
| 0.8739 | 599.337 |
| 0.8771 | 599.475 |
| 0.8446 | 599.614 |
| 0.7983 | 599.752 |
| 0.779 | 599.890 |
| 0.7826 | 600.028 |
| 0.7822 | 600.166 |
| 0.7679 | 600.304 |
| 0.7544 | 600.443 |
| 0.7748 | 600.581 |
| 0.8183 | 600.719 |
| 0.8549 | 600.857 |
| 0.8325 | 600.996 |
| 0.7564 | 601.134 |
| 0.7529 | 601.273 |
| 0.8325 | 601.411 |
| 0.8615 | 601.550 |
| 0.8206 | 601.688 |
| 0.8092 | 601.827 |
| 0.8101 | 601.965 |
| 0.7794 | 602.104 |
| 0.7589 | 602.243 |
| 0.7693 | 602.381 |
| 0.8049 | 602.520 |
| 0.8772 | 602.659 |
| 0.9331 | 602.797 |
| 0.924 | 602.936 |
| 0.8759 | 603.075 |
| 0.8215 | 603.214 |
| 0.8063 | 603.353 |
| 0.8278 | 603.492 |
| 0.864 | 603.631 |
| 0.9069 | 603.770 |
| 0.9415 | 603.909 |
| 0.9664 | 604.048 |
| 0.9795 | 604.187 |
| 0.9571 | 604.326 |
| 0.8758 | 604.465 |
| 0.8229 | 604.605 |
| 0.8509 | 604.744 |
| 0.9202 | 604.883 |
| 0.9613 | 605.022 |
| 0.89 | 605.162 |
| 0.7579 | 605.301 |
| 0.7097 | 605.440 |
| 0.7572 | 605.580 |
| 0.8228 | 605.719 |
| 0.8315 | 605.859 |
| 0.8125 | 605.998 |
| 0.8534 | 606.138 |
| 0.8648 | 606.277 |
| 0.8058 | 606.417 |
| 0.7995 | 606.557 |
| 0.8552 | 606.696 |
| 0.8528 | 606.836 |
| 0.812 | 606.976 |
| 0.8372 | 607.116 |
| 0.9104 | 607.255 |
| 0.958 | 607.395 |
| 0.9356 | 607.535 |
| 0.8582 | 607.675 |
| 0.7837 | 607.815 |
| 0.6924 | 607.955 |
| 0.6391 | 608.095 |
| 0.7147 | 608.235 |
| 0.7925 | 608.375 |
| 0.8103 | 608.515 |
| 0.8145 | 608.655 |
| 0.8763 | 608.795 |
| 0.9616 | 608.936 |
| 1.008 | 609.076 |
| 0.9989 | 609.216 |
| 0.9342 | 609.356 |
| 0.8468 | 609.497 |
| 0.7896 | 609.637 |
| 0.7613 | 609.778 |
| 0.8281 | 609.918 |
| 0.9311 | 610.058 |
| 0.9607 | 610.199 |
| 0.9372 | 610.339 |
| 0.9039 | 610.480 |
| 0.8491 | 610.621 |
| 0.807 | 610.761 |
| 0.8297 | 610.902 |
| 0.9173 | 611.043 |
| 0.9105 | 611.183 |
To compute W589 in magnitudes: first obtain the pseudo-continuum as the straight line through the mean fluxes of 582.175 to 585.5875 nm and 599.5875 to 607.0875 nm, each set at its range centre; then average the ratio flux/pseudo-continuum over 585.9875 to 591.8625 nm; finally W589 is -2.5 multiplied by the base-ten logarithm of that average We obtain 0.096 mag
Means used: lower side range 0.864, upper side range 0.835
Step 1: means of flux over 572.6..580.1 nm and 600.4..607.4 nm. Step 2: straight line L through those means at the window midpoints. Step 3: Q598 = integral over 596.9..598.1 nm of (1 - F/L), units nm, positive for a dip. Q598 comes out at 0.03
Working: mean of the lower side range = 0.876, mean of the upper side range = 0.843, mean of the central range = 0.83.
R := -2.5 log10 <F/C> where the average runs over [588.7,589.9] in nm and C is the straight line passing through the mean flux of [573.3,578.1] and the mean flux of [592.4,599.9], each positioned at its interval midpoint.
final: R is 0.27 mag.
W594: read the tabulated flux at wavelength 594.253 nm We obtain 0.8874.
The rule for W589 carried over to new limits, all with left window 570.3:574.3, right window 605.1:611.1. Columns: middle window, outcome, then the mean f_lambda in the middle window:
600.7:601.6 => 0.05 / 0.814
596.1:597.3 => 0.02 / 0.842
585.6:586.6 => 0.08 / 0.806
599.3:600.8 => 0.07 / 0.804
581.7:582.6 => 0.06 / 0.83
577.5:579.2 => 0.07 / 0.828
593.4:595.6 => 0.01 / 0.853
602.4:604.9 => -0.04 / 0.883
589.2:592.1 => 0.11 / 0.784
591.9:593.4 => 0.11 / 0.782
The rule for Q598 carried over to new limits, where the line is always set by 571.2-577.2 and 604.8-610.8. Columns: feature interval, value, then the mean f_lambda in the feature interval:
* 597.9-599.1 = 0.065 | 0.817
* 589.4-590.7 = 0.132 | 0.789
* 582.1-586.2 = 0.105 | 0.865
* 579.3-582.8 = 0.085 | 0.872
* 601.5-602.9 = 0.054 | 0.825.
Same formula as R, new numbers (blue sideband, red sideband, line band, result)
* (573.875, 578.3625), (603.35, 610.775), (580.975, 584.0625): 0.03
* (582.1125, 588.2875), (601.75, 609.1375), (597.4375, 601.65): 0.04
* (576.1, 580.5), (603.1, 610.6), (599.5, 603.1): 0.06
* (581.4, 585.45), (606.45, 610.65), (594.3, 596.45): -0.01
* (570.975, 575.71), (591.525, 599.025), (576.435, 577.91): 0.06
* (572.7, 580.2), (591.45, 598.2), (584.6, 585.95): -0.07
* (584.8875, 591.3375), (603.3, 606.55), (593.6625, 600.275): -0.01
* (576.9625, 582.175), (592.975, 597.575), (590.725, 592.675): 0.07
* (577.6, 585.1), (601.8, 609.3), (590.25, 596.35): 0.05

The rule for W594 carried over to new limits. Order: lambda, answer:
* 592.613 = 0.8245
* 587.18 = 0.9056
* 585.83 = 0.8652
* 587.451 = 0.7275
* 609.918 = 0.8281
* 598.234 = 0.7665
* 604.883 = 0.9202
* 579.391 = 0.954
